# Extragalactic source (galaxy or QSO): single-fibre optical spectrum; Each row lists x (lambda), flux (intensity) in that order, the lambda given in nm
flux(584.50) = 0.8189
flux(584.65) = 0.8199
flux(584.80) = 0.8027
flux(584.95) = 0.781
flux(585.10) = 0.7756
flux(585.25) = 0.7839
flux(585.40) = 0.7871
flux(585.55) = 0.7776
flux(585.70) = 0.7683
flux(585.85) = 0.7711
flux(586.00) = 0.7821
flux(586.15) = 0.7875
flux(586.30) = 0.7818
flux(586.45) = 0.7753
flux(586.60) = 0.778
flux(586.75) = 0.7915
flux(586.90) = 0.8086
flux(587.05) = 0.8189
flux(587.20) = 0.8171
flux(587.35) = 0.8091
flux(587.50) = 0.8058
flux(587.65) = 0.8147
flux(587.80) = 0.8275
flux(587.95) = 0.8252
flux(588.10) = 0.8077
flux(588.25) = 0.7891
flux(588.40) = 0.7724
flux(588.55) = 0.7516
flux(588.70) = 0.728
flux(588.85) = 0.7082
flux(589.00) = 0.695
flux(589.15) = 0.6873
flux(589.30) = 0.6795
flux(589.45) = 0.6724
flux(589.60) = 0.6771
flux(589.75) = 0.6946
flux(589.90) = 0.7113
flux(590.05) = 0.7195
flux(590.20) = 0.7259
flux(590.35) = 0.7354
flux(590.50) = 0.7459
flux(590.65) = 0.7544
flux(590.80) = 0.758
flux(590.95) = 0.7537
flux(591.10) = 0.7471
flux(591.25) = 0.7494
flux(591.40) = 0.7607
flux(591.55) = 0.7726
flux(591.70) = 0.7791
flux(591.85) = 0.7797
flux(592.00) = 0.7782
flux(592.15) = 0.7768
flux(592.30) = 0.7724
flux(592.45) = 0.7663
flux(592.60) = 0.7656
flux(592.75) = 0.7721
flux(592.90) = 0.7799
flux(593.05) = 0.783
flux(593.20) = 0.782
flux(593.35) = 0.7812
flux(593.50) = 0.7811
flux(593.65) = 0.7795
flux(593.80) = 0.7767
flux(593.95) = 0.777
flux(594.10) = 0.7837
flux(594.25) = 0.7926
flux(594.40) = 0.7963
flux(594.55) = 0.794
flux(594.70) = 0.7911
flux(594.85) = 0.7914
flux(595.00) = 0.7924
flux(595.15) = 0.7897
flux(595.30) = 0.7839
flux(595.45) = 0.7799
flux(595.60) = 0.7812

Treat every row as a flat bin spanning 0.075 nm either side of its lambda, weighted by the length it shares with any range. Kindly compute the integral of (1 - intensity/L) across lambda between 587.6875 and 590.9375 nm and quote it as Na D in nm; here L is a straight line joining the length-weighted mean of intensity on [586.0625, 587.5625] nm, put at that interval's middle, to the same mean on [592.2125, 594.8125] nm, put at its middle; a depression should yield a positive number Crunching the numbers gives 0.22 nm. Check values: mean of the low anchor 0.797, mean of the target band 0.738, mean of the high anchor 0.781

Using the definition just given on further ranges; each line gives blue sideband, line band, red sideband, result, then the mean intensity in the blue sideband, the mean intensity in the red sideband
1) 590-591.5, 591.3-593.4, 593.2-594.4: -0.03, 0.746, 0.783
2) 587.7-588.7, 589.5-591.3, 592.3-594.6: 0.13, 0.791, 0.78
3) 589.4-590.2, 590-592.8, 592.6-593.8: -0.09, 0.699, 0.779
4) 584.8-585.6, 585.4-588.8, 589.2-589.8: -0.24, 0.783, 0.681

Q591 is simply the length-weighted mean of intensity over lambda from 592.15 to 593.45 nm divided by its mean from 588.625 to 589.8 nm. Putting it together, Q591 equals 1.12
